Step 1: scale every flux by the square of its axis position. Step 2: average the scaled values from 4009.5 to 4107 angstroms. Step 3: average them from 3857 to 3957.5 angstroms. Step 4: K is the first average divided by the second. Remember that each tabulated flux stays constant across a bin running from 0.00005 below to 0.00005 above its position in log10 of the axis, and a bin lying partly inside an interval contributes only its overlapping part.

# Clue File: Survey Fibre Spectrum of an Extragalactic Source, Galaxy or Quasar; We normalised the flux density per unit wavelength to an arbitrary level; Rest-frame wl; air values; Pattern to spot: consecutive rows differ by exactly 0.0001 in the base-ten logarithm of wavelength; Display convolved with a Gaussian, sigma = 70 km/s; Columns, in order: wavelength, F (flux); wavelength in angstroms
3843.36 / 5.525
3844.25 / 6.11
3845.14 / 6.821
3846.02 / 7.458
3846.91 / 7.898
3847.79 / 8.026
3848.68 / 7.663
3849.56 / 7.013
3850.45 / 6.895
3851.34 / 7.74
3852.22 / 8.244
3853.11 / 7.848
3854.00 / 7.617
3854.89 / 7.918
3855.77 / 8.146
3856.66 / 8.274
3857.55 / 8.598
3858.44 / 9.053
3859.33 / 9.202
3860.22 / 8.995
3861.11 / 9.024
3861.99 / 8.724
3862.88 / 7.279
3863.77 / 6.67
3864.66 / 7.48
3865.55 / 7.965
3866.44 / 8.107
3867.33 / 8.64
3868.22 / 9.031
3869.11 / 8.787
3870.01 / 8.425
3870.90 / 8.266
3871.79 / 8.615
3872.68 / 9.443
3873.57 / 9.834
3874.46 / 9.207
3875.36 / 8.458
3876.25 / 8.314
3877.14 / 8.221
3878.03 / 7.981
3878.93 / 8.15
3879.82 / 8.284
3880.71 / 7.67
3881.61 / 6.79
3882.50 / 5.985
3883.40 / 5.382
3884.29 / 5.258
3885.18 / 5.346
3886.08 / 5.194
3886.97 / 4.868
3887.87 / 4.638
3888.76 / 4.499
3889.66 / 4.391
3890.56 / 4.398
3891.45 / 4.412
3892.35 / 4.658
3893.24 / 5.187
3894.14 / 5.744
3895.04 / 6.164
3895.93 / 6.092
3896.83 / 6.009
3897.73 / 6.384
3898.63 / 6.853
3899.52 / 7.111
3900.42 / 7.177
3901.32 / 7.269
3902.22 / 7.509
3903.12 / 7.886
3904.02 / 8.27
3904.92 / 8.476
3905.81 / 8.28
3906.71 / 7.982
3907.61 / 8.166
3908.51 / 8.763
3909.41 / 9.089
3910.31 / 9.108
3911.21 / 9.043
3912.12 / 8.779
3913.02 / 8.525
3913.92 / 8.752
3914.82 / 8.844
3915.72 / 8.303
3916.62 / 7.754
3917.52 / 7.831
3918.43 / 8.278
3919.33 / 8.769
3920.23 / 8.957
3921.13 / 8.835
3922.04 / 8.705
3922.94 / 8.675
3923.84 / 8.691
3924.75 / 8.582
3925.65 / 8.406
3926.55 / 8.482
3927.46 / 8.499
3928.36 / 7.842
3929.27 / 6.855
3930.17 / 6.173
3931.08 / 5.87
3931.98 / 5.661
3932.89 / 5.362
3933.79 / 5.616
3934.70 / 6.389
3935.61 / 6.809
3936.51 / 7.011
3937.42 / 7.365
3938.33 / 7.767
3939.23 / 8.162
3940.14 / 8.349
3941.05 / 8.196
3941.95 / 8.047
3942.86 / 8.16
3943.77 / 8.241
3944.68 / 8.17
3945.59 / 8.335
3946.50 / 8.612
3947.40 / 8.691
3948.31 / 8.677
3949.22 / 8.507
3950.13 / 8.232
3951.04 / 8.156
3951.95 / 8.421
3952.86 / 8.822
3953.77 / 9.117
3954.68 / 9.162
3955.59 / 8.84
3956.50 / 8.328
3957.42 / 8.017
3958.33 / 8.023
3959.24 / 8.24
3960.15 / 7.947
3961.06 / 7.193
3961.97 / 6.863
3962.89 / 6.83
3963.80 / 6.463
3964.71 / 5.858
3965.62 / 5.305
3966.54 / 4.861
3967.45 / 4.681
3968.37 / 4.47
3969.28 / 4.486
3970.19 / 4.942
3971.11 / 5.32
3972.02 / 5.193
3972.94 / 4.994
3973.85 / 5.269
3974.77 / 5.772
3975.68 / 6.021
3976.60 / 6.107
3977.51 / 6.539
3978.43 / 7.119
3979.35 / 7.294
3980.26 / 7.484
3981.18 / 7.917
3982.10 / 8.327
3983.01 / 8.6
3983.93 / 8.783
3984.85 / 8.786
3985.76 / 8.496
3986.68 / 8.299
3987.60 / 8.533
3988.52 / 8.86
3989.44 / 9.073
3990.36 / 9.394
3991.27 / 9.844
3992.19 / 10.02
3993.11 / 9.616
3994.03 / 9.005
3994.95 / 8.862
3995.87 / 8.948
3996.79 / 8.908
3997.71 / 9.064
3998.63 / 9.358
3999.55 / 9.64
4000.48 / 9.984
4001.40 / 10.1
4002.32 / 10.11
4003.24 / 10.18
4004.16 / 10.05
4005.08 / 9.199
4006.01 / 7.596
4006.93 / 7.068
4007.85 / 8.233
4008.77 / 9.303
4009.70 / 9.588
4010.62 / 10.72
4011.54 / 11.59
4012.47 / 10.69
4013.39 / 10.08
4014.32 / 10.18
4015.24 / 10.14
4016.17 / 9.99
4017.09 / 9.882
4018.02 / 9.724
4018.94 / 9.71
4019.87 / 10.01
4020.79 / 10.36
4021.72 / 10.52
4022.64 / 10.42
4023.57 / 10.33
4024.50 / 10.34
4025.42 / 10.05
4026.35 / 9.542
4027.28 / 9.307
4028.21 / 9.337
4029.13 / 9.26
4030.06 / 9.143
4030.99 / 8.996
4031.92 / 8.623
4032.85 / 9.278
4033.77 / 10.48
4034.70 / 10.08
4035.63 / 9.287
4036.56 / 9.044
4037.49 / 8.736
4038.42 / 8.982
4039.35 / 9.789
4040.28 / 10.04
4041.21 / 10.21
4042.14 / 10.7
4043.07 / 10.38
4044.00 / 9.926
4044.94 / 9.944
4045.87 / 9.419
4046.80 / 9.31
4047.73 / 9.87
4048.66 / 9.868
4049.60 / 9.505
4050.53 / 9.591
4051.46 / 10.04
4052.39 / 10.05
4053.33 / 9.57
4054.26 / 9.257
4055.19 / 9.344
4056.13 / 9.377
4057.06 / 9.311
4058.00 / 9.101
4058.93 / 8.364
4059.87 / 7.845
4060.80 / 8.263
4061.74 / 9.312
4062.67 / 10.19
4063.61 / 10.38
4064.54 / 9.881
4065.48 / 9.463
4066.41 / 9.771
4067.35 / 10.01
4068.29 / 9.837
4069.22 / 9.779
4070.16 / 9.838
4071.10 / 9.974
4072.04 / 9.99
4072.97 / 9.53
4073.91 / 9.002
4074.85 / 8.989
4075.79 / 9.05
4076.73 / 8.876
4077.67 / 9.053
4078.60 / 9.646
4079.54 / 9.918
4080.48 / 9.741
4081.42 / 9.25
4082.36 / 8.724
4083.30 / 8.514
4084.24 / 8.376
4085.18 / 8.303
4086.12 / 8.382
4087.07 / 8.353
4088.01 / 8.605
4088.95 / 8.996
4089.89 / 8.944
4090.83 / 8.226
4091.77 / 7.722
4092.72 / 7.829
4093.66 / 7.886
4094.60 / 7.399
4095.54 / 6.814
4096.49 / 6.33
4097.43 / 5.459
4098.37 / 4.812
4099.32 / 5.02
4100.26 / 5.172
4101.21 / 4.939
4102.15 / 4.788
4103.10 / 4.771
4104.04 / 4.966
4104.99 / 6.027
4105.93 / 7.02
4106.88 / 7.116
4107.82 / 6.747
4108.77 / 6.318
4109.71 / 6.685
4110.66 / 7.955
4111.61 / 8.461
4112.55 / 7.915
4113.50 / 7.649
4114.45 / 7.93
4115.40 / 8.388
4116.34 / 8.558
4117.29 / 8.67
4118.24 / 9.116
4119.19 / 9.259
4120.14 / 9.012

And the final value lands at 1.3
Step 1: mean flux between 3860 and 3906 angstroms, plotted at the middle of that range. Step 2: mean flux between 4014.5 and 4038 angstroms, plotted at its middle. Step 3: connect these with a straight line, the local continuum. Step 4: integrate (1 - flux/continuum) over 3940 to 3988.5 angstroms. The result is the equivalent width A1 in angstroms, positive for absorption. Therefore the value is 6.8 angstroms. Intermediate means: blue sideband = 7.13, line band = 7.37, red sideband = 9.71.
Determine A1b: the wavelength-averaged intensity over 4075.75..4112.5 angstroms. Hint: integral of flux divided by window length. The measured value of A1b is 7.45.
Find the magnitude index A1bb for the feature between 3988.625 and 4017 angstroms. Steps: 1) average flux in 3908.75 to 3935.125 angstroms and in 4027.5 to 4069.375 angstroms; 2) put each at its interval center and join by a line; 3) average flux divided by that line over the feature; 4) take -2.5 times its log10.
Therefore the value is -0.07 mag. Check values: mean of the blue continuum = 7.96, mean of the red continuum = 9.53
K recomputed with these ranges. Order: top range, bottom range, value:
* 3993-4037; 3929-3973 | 1.39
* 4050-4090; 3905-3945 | 1.25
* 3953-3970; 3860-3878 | 0.86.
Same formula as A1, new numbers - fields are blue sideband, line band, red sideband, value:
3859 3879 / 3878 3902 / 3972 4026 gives 7.2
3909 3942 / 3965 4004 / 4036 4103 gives 2.5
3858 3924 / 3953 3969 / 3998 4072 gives 2.8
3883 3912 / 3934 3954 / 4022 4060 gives -1.3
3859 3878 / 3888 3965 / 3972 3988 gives 2.3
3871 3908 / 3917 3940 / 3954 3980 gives -3.2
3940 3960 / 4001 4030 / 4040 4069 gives -1.9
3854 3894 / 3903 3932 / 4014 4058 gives -1.0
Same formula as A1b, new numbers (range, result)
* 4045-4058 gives 9.57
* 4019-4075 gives 9.62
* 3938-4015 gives 8.12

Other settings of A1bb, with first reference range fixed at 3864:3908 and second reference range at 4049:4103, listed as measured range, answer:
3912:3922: -0.16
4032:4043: -0.17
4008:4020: -0.24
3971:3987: 0.11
